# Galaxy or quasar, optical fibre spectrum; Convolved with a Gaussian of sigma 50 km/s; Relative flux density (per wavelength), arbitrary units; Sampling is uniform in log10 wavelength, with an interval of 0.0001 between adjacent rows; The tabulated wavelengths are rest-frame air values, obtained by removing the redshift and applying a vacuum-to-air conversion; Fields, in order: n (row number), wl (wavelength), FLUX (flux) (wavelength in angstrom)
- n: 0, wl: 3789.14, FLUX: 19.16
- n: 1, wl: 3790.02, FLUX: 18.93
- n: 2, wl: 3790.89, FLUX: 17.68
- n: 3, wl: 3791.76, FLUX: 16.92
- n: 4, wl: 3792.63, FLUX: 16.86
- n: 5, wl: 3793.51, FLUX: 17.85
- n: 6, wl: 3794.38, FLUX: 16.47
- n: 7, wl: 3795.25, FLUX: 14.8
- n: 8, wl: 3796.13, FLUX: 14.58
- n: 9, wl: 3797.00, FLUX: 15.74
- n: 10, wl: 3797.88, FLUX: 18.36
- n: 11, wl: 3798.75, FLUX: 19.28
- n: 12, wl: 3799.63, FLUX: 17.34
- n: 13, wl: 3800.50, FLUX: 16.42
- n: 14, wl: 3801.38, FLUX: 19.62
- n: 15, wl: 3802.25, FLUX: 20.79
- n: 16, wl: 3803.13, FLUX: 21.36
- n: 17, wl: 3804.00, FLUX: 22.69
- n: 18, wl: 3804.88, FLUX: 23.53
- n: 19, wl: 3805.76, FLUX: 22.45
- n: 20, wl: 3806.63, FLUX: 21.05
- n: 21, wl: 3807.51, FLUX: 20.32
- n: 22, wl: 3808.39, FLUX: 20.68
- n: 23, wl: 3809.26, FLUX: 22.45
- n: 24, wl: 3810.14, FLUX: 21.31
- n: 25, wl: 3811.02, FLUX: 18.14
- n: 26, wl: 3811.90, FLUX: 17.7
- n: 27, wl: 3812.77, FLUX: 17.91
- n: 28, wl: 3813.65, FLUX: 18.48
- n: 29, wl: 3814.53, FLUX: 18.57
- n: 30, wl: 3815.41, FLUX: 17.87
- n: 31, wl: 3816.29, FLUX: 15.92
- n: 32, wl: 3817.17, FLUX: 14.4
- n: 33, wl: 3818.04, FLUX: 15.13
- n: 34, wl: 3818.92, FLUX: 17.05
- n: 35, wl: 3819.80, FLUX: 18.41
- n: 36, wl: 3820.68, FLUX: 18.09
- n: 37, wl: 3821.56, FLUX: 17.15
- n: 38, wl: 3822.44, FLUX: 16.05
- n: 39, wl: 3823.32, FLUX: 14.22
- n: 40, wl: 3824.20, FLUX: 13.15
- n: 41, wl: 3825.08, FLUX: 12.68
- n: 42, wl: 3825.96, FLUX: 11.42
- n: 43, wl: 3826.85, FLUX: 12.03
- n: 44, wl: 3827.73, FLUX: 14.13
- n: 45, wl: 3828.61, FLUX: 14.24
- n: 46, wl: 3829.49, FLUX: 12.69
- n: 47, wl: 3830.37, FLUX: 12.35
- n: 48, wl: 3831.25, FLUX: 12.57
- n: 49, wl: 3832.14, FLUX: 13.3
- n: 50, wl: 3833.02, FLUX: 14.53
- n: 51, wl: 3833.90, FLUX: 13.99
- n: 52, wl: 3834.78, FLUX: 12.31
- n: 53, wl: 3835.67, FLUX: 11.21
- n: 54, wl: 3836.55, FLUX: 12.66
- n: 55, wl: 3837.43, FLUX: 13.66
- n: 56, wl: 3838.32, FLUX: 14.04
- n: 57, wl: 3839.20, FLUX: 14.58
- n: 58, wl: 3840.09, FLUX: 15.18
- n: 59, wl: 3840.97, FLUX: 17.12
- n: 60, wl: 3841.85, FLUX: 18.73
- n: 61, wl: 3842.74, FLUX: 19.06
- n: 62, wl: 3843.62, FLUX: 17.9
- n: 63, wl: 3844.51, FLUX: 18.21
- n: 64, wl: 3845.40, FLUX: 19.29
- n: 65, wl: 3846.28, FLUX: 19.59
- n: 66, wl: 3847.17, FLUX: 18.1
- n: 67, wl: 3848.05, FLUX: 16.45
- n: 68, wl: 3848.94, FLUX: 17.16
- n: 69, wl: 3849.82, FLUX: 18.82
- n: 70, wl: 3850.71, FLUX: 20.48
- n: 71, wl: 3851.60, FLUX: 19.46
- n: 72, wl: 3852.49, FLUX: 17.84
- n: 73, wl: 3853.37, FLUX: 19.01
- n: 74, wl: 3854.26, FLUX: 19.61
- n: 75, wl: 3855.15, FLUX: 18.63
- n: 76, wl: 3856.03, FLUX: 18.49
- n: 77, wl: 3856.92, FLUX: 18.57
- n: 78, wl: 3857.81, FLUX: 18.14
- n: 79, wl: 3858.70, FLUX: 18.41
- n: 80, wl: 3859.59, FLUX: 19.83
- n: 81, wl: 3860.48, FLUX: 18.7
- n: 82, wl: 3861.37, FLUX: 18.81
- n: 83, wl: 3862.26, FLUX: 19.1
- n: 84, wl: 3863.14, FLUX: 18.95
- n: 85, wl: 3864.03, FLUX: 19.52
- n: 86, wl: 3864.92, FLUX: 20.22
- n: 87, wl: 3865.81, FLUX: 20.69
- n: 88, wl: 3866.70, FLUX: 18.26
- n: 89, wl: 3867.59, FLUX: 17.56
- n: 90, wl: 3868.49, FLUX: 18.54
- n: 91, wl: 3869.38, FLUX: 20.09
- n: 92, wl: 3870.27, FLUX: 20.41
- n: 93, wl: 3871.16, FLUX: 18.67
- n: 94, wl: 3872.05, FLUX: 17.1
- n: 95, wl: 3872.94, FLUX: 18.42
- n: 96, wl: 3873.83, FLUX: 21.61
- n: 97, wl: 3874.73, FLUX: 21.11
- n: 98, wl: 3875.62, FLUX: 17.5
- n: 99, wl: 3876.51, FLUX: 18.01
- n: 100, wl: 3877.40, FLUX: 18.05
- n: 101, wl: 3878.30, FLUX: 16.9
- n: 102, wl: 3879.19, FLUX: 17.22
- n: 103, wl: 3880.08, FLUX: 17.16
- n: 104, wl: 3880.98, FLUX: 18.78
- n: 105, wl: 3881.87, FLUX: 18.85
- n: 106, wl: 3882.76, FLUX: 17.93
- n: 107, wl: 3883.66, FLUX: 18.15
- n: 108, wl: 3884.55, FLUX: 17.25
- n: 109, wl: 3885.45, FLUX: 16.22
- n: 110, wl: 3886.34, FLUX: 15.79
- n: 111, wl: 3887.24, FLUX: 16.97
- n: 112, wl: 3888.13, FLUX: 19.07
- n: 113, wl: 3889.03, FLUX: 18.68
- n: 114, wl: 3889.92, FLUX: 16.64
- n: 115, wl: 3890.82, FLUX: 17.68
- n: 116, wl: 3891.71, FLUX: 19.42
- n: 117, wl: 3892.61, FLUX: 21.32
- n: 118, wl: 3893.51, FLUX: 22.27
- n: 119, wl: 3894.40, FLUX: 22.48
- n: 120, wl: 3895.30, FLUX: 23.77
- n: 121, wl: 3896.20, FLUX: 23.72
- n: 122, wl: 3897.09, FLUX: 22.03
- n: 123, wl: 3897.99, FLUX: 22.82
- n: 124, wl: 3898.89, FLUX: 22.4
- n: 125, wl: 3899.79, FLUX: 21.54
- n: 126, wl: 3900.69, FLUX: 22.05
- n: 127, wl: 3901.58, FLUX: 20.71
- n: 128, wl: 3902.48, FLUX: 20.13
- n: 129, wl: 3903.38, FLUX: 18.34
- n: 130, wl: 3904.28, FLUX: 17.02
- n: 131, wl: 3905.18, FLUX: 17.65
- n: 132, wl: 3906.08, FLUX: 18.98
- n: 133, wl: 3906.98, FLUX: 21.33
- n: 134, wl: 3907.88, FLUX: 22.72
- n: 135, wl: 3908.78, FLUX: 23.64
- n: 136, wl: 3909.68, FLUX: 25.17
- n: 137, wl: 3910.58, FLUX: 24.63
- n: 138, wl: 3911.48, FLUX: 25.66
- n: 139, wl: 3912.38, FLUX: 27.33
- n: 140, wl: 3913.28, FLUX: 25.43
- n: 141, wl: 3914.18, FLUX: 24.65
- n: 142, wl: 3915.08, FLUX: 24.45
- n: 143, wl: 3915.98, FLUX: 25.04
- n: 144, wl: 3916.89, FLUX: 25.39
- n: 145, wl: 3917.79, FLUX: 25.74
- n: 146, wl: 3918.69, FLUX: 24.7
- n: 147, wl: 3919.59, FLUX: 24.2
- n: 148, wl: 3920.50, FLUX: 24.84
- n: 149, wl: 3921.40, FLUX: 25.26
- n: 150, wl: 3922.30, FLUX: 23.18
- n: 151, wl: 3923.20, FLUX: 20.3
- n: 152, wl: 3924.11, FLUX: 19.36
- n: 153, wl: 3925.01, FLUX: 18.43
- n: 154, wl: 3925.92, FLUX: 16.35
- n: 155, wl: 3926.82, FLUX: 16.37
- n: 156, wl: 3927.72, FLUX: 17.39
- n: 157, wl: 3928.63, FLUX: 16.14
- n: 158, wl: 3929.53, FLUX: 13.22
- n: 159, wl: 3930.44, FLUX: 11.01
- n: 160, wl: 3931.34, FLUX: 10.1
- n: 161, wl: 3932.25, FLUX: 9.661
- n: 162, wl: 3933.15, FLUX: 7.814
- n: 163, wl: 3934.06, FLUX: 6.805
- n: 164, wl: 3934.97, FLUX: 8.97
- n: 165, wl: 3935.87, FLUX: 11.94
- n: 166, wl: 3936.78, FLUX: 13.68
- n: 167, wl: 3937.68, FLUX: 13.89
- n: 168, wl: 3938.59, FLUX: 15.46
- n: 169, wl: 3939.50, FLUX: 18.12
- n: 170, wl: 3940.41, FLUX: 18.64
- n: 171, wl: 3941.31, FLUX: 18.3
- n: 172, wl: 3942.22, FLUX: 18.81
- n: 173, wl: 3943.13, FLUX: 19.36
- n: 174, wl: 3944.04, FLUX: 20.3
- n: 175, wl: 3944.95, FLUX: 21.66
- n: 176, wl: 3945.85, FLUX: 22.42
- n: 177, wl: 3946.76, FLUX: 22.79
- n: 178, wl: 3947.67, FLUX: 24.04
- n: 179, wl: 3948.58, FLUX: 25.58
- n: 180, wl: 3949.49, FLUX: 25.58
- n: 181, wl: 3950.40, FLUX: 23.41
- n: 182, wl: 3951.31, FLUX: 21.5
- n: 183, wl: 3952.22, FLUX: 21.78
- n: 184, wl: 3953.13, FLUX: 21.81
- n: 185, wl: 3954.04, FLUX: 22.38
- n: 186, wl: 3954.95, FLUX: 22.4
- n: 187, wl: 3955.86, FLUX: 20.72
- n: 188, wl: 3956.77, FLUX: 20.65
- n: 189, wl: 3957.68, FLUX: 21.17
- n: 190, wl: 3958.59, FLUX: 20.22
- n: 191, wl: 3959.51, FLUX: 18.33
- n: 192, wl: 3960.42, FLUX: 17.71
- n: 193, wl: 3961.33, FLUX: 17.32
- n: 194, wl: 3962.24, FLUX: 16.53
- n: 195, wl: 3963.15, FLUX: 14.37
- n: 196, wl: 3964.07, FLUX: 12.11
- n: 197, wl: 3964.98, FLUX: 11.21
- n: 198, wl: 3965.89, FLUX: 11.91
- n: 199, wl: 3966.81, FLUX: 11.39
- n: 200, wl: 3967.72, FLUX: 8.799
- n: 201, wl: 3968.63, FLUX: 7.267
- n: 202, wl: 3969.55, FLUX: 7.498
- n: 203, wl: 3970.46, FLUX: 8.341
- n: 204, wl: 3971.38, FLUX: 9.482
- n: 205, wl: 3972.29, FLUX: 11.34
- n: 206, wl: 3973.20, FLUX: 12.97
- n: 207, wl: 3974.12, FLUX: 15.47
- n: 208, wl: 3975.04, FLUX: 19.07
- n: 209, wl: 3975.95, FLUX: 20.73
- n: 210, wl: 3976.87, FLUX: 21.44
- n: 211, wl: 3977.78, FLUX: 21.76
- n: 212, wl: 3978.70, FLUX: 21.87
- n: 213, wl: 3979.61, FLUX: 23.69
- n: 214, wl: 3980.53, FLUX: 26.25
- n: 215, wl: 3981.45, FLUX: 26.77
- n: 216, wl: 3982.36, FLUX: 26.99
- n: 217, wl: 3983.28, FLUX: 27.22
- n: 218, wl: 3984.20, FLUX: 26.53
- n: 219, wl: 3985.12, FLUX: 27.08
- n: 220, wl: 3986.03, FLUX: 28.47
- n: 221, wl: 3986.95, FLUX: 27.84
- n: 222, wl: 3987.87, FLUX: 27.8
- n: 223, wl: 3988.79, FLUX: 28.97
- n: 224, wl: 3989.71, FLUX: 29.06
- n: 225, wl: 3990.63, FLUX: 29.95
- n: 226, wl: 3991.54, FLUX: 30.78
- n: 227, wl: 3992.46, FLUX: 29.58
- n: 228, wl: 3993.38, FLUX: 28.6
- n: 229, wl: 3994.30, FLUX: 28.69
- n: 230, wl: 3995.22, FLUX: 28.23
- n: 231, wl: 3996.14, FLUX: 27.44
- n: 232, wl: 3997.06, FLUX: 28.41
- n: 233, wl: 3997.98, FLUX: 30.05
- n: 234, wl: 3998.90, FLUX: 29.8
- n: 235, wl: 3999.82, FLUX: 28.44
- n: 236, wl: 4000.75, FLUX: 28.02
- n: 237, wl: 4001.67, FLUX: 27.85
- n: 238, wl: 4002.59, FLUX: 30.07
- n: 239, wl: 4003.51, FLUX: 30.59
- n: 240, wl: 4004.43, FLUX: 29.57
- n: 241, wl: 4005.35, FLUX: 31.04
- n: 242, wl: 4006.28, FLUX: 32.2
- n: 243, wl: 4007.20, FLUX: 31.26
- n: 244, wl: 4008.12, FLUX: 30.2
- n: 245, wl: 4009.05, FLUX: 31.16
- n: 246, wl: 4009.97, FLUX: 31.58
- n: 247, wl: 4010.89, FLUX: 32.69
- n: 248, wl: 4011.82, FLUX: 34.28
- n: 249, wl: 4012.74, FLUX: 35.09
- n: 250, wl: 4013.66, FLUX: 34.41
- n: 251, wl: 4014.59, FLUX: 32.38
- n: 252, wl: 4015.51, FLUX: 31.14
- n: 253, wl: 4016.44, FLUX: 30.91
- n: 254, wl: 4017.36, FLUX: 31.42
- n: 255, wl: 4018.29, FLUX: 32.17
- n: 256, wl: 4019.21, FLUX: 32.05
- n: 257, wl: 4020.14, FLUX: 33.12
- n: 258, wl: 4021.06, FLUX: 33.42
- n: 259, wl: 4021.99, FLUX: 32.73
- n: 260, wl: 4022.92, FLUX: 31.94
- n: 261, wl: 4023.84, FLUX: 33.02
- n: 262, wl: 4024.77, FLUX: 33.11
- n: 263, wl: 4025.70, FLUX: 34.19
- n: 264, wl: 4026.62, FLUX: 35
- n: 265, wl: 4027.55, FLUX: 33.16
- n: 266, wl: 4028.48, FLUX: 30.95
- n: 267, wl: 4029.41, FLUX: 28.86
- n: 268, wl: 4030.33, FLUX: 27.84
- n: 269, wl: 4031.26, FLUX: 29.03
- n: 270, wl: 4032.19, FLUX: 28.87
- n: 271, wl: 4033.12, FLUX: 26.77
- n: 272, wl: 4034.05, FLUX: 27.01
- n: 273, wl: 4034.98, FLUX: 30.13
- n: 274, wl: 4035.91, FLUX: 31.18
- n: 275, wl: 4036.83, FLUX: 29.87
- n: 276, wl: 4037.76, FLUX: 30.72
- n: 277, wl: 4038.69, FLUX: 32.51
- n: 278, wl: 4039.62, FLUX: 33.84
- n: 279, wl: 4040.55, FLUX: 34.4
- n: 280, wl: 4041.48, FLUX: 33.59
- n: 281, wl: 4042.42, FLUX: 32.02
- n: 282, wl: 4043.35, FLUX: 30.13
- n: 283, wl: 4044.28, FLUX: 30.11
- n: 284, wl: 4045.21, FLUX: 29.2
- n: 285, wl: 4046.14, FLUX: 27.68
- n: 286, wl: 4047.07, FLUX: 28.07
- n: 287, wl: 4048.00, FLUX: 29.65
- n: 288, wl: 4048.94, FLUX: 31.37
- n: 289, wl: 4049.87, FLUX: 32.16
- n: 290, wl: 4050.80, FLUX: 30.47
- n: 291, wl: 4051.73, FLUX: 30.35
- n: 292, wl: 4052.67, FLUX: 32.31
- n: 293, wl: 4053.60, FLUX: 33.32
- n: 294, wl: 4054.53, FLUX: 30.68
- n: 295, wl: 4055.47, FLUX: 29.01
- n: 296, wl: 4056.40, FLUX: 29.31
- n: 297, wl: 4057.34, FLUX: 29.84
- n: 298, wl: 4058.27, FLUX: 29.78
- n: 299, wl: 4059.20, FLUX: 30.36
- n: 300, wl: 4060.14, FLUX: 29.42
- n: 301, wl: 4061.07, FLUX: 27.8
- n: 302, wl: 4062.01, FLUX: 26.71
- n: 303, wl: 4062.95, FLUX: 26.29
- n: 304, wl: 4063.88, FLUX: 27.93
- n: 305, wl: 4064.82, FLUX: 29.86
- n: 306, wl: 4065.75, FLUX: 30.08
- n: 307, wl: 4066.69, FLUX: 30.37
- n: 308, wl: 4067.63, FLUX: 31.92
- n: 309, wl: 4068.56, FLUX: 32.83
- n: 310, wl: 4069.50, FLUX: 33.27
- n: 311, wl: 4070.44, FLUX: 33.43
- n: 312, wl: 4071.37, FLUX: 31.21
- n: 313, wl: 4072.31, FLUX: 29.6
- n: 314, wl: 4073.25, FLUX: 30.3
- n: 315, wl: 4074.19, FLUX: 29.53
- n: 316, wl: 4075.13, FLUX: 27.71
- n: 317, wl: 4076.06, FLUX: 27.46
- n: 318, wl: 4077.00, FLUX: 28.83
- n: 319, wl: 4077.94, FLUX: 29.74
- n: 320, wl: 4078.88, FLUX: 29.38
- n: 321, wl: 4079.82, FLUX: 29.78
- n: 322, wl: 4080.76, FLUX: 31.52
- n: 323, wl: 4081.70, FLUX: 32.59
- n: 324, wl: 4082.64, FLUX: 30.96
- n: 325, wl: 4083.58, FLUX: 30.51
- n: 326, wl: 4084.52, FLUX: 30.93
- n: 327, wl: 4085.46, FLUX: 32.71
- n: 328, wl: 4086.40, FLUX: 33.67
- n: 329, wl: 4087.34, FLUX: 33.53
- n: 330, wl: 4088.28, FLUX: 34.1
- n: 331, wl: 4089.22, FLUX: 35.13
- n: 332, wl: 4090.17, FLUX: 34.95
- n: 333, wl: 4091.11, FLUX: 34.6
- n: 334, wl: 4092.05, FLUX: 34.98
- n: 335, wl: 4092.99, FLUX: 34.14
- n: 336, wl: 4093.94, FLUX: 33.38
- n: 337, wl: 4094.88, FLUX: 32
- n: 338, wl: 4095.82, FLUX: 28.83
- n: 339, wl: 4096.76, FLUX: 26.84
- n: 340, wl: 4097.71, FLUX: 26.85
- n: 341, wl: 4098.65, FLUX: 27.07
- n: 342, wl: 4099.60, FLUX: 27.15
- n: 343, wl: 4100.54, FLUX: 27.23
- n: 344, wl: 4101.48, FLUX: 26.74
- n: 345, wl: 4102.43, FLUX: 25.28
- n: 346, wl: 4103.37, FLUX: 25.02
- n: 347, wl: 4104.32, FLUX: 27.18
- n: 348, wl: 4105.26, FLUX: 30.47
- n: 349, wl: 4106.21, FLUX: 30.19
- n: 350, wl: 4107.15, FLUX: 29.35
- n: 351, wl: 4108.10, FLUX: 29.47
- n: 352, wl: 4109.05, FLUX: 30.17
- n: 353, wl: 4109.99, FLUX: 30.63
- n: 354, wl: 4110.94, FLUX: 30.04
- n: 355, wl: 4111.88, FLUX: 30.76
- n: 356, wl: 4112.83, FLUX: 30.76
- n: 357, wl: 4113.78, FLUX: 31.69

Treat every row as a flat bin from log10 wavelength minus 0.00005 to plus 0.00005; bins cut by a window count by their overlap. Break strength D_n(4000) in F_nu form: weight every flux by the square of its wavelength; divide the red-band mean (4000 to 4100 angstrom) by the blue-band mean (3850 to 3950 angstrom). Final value 1.72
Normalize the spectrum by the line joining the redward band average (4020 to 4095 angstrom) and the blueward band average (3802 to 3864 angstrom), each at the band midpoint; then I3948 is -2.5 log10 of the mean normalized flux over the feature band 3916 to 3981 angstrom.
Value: 0.34 mag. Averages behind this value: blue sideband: 17.2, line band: 17.8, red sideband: 31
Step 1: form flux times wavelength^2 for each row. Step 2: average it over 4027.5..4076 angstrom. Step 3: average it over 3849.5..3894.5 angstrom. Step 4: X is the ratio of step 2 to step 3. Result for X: 1.8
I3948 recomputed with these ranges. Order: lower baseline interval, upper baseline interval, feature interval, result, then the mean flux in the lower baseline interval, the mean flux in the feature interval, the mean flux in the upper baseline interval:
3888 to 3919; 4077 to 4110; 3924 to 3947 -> 0.45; 22.2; 15.5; 30.5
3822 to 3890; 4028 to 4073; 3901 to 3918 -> -0.10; 17.1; 22.8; 30.3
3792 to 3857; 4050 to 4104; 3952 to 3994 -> 0.22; 17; 20.3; 30.3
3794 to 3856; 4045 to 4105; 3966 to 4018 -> 0.02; 17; 25.7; 30.2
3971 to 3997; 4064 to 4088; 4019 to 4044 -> -0.13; 24.6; 31.4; 30.9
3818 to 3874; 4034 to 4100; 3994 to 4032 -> -0.14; 16.9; 31.2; 30.7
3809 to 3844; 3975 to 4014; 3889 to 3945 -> 0.14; 15.5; 19.6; 28.5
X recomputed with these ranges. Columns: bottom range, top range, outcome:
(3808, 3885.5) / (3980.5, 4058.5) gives 1.92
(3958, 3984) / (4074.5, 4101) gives 1.95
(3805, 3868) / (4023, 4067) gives 1.97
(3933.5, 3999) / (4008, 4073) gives 1.57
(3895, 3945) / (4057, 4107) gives 1.68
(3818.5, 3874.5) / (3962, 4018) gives 1.57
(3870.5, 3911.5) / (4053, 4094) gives 1.71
